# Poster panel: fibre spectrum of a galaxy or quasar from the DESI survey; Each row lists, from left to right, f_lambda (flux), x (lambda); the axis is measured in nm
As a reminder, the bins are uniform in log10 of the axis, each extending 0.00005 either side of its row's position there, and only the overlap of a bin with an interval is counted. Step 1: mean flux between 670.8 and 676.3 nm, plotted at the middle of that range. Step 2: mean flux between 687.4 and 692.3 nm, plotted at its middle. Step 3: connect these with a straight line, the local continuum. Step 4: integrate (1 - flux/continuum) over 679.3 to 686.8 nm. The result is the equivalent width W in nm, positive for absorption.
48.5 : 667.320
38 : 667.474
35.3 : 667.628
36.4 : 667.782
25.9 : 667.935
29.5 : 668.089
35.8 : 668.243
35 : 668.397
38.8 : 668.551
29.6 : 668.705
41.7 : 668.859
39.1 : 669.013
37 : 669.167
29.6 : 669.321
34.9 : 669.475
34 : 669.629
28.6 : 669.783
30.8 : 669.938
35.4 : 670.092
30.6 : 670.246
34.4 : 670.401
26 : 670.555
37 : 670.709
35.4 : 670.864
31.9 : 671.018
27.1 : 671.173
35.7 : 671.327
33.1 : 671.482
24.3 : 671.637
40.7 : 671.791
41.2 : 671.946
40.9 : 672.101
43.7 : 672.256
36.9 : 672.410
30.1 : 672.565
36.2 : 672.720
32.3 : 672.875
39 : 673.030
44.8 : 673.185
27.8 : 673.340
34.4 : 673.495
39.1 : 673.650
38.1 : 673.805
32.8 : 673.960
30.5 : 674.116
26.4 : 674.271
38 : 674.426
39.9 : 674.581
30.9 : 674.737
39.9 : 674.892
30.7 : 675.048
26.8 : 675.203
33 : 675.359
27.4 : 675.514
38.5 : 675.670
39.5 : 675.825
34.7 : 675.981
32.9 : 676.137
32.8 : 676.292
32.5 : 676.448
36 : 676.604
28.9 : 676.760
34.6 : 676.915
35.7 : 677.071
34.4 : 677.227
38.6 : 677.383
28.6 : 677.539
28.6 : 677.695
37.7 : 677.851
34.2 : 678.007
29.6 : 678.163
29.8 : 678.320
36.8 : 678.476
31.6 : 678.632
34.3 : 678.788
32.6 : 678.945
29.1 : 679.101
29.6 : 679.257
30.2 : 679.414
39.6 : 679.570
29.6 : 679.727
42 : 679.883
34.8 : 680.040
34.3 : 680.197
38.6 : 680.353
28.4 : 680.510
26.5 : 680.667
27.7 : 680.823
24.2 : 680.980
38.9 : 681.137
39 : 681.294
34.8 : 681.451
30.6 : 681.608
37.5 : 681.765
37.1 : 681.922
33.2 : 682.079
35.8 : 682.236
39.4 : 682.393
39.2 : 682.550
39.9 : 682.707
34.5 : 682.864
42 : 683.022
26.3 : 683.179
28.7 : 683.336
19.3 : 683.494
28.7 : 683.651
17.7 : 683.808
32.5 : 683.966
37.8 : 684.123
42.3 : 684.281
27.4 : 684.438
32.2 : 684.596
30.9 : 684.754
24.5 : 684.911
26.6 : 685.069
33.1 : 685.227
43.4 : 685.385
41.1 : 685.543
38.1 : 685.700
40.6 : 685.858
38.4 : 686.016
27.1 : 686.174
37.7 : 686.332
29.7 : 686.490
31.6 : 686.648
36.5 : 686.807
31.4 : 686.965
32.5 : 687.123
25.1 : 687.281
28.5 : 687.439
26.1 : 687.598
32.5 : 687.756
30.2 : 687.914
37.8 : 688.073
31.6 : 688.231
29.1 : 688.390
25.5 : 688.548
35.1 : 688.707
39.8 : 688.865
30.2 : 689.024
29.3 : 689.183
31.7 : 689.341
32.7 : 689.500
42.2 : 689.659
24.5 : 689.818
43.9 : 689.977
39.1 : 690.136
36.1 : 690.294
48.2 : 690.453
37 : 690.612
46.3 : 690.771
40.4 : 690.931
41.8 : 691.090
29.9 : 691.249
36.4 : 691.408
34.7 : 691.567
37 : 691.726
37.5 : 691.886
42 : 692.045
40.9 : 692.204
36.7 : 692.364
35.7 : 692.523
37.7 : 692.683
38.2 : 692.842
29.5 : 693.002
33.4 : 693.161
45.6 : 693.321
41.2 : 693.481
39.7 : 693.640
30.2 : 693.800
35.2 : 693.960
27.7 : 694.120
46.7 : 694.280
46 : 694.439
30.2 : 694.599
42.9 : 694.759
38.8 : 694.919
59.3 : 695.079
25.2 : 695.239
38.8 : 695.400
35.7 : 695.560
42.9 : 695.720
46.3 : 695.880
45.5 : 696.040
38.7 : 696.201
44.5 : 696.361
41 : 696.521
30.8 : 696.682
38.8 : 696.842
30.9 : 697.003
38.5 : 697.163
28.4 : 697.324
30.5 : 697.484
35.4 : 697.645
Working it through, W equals 0.353 nm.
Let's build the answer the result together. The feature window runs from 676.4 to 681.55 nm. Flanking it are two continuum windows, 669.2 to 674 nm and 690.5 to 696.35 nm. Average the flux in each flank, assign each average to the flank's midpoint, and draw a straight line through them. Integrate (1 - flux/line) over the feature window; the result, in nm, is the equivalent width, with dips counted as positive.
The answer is 0.41 nm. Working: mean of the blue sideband 34.5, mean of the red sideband 38.8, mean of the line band 33.1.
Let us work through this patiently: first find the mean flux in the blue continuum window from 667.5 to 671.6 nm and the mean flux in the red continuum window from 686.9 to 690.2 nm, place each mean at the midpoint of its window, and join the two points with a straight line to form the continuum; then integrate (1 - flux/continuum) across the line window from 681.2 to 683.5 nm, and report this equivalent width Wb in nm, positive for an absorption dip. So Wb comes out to -0.17 nm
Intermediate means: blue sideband 33.4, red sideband 32.3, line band 35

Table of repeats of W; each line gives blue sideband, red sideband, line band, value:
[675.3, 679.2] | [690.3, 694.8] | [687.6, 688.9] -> 0.17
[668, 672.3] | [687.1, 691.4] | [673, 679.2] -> 0.10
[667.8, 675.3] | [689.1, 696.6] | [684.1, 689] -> 0.56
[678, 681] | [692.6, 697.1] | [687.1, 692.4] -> 0.21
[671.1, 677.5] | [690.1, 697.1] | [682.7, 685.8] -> 0.38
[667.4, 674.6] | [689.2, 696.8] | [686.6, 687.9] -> 0.24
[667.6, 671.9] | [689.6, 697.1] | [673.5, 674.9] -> -0.02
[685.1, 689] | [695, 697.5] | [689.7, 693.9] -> -0.21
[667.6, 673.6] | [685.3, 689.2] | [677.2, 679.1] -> 0.06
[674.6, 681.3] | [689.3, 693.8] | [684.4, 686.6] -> 0.12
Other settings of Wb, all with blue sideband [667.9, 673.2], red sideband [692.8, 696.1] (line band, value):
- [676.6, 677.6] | 0.05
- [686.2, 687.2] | 0.12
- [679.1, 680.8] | 0.15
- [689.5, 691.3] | -0.03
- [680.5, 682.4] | 0.17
